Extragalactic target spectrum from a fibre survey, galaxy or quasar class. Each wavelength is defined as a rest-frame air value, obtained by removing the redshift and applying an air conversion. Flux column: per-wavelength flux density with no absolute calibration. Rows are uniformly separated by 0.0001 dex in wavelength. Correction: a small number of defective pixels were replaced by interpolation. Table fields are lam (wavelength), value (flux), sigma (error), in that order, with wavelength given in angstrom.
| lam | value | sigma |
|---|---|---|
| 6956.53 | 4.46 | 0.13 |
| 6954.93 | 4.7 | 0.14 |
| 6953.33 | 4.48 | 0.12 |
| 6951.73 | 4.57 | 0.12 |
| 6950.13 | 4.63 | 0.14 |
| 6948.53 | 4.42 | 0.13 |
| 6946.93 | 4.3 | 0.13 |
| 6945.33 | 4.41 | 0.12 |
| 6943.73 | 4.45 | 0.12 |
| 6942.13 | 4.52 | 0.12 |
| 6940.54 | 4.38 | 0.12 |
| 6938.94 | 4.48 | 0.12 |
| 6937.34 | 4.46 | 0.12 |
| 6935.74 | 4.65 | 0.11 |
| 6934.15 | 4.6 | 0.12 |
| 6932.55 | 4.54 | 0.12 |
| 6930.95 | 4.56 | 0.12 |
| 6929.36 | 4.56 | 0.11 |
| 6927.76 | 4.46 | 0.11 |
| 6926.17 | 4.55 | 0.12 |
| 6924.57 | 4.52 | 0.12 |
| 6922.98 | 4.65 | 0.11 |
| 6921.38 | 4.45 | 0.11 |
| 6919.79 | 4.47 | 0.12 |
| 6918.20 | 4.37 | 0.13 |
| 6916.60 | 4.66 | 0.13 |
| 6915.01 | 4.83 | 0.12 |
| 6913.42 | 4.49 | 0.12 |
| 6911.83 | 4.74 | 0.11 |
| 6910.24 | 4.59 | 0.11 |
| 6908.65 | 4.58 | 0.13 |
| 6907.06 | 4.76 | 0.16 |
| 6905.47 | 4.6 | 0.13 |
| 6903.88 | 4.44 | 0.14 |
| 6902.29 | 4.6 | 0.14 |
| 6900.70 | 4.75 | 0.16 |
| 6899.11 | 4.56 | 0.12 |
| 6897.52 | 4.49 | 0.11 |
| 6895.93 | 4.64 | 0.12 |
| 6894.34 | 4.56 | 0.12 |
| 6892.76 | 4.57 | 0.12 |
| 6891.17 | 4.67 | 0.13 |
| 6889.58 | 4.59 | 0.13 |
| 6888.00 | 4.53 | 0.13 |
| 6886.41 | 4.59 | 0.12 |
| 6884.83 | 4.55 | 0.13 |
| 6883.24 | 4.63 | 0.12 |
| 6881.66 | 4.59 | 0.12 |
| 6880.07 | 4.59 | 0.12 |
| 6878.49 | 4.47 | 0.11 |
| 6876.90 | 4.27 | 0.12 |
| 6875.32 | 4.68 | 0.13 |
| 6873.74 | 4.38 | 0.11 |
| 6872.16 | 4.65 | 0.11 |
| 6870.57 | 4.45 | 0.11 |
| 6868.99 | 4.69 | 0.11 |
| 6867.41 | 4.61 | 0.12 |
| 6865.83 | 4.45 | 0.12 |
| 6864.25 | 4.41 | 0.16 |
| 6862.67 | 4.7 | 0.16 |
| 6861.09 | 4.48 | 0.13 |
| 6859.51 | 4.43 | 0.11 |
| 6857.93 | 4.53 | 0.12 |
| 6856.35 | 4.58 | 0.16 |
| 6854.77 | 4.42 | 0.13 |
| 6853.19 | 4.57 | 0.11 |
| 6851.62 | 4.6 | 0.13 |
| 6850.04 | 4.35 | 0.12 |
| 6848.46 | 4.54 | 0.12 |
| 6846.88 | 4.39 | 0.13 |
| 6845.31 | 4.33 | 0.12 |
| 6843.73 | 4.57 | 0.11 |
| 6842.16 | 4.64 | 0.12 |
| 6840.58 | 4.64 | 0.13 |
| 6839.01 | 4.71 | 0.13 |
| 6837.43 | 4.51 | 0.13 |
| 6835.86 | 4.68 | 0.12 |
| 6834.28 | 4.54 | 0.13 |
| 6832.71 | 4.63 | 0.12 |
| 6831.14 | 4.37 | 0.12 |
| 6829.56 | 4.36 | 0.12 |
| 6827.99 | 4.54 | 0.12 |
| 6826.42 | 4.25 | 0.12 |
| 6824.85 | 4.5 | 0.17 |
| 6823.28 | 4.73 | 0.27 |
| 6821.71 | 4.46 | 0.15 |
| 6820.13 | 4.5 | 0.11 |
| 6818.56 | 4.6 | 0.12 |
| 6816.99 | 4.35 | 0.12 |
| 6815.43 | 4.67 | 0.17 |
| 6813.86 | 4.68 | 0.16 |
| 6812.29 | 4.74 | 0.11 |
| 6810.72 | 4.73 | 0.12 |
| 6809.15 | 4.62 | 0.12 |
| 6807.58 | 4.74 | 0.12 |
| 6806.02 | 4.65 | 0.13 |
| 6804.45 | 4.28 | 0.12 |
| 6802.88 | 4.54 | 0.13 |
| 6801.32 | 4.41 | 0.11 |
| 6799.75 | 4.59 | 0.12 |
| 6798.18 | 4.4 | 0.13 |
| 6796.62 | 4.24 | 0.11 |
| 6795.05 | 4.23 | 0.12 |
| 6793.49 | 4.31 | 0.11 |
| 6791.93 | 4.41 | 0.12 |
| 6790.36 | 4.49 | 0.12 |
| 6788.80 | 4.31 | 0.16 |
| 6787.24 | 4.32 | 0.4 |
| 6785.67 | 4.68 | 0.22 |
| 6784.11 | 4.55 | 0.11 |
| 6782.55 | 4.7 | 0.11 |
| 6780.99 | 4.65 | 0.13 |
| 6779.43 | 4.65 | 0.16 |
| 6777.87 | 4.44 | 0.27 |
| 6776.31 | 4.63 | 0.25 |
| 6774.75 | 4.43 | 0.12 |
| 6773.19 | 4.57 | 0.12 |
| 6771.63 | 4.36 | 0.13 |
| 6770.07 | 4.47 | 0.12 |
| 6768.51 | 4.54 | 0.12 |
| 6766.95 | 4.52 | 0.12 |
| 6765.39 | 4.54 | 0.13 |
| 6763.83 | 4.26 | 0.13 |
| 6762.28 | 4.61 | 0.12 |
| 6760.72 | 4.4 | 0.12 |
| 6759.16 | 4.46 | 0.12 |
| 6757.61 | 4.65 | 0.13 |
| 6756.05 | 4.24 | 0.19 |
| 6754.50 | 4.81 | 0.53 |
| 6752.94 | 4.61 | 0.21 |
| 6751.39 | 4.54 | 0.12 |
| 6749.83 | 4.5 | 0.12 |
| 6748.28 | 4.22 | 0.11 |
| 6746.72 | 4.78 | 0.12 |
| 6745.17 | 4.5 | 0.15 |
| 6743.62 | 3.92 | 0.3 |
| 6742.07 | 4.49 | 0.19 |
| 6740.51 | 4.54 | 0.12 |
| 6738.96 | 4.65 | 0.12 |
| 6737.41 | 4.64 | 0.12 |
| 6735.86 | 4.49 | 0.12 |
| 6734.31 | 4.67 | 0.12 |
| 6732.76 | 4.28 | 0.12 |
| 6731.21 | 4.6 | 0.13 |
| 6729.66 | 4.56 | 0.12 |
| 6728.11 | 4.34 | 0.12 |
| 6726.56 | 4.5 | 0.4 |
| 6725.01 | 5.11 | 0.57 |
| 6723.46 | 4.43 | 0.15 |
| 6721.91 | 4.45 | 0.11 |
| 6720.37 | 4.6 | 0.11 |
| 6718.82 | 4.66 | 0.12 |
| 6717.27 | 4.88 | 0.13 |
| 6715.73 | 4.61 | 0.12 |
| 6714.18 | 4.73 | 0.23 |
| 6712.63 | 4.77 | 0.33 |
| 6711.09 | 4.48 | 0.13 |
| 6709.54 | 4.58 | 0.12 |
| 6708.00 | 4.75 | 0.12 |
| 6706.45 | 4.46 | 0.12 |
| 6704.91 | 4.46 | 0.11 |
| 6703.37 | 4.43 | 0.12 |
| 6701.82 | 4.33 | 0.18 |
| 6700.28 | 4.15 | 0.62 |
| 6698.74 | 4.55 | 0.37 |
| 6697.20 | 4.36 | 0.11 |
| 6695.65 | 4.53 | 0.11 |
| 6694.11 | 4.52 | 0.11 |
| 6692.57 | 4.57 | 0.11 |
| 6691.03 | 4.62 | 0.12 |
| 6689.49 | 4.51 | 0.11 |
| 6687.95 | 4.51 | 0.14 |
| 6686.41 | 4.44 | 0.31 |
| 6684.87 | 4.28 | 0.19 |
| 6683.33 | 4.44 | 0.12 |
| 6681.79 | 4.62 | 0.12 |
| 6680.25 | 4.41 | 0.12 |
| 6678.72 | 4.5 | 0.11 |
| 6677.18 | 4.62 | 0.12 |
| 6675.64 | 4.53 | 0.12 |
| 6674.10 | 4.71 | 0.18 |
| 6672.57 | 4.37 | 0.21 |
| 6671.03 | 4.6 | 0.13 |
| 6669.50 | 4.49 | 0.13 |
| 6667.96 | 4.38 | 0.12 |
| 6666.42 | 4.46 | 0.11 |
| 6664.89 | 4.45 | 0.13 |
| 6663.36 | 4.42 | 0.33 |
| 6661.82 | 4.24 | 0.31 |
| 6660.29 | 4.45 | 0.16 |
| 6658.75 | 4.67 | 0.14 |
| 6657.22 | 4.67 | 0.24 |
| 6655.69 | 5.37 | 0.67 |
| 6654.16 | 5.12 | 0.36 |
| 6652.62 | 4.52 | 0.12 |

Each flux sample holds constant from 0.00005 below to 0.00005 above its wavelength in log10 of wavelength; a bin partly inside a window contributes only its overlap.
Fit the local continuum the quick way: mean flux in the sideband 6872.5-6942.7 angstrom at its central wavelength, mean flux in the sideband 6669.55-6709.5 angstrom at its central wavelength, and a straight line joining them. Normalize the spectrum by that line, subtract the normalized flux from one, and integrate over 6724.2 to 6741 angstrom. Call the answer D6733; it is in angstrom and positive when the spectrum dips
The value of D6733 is -0.3 angstrom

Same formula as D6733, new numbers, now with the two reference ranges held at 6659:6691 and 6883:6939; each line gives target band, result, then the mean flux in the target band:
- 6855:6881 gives 0.2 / 4.52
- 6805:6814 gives -0.3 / 4.68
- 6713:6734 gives -0.5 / 4.6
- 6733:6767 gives 0.1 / 4.5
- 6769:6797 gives 0.3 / 4.47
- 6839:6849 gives 0.0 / 4.54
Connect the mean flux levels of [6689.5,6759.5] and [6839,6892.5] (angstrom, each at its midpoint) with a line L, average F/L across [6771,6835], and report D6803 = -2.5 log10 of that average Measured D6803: 0.01 mag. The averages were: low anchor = 4.53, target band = 4.51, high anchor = 4.54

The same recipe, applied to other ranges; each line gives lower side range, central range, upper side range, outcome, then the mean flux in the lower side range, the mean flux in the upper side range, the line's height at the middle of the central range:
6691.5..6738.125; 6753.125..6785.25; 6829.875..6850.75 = 0.00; 4.55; 4.53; 4.54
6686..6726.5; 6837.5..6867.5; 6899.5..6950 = 0.01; 4.56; 4.54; 4.55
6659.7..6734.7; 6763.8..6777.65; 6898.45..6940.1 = 0.01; 4.52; 4.57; 4.54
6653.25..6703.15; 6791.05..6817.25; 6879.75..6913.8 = 0.01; 4.53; 4.6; 4.57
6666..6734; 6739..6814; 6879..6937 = 0.01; 4.53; 4.58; 4.55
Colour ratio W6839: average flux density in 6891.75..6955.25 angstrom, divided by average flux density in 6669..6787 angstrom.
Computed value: 1.01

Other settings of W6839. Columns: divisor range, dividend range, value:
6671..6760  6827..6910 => 1.00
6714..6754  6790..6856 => 0.99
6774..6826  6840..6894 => 1.00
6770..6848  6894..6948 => 1.01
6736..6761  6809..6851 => 1.01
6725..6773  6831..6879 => 1.01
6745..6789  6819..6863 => 1.00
